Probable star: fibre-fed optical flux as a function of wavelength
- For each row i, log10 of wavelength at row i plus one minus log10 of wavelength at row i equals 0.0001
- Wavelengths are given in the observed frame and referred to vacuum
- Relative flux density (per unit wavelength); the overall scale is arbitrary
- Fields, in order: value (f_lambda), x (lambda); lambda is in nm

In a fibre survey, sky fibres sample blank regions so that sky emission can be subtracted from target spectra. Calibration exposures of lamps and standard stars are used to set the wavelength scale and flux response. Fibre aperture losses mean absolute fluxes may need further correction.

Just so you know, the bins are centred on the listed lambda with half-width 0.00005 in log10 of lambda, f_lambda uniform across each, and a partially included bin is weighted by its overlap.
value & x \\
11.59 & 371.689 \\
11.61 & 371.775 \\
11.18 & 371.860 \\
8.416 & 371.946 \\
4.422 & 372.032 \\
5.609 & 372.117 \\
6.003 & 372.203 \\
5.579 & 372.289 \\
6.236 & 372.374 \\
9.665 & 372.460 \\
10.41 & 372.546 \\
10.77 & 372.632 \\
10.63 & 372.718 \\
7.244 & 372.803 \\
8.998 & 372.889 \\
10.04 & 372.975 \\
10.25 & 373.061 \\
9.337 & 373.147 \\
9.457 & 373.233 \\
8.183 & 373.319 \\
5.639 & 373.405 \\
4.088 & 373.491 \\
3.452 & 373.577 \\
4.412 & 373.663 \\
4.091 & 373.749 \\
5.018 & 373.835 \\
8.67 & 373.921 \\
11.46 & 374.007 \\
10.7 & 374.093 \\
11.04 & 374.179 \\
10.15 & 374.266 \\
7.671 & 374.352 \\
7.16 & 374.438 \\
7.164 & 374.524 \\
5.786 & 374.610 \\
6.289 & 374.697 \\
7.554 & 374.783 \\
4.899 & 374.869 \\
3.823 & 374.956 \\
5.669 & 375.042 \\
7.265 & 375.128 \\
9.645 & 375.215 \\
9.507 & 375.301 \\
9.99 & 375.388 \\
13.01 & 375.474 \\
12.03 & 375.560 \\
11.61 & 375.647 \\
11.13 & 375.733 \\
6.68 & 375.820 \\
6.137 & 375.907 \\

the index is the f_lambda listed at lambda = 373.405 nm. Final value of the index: 5.639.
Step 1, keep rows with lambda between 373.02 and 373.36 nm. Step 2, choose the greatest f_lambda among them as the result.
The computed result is 10.25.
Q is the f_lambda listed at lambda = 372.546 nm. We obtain 10.41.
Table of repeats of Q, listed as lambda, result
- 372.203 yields 6.003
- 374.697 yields 6.289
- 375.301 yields 9.507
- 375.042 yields 5.669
